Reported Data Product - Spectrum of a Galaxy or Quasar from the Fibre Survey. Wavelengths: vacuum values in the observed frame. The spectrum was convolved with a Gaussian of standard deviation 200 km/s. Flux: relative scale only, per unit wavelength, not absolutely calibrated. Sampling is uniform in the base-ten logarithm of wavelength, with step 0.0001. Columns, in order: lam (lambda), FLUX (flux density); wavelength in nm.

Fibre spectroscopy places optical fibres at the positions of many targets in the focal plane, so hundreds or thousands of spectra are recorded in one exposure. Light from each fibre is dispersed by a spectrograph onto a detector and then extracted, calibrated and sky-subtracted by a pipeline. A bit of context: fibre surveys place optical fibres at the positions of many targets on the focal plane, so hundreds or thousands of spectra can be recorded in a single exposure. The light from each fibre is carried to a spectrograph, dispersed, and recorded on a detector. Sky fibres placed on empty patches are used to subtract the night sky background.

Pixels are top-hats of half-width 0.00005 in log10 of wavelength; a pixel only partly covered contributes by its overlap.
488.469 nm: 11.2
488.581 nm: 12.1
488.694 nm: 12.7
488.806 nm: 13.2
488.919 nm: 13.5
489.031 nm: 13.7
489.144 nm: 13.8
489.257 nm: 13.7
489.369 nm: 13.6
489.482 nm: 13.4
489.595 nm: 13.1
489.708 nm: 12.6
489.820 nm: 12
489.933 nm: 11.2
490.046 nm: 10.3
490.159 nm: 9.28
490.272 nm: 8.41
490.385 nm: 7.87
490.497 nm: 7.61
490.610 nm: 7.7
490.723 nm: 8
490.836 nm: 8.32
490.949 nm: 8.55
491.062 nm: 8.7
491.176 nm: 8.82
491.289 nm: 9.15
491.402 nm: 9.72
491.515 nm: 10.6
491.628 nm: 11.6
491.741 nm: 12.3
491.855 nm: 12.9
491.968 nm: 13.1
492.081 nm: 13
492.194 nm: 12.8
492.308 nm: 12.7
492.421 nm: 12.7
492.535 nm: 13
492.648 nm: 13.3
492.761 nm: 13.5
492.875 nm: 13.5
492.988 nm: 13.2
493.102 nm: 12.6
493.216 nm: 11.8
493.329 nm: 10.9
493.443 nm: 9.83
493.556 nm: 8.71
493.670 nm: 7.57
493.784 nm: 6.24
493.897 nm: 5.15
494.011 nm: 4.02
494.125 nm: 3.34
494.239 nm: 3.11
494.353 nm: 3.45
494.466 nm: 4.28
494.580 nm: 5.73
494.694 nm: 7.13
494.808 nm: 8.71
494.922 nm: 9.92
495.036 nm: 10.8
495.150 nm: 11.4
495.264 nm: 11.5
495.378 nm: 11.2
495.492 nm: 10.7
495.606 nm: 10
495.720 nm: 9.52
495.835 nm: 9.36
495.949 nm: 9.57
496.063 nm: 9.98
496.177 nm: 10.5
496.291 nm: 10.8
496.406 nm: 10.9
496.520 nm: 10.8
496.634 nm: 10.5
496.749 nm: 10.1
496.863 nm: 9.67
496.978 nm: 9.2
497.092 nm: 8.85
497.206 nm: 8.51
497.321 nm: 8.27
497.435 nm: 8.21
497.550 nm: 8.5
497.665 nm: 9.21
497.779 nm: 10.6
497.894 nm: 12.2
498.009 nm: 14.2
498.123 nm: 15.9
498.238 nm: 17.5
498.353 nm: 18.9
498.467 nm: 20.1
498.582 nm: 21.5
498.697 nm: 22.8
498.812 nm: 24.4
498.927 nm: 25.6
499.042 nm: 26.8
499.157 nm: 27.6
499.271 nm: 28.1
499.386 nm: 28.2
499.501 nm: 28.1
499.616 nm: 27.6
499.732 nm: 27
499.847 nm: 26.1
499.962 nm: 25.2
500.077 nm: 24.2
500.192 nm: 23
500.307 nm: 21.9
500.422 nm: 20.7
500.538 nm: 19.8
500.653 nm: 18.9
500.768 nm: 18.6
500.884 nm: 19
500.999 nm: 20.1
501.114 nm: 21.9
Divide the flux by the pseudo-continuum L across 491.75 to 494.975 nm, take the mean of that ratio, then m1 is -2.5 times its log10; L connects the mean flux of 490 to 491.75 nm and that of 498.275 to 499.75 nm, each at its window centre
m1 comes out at 0.350 mag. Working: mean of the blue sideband 9.1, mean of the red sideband 25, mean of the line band 9.54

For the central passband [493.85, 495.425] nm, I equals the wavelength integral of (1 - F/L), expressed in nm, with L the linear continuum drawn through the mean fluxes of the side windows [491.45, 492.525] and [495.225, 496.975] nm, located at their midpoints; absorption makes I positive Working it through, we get 0.55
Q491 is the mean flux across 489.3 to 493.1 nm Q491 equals 11.1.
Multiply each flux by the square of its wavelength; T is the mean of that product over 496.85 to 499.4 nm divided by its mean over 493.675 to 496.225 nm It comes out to 2.12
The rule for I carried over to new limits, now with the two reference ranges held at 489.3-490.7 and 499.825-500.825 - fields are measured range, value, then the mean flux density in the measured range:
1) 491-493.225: 0.17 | 11.9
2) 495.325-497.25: 0.82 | 10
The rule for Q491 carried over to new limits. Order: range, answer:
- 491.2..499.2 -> 11.6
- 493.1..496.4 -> 8.52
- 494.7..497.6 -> 9.85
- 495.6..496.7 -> 10.2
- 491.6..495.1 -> 9.69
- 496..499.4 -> 15.1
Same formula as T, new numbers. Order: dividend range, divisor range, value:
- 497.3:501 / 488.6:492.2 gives 1.91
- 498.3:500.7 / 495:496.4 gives 2.35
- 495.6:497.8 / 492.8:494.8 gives 1.26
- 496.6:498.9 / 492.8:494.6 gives 1.78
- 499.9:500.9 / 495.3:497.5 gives 2.21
